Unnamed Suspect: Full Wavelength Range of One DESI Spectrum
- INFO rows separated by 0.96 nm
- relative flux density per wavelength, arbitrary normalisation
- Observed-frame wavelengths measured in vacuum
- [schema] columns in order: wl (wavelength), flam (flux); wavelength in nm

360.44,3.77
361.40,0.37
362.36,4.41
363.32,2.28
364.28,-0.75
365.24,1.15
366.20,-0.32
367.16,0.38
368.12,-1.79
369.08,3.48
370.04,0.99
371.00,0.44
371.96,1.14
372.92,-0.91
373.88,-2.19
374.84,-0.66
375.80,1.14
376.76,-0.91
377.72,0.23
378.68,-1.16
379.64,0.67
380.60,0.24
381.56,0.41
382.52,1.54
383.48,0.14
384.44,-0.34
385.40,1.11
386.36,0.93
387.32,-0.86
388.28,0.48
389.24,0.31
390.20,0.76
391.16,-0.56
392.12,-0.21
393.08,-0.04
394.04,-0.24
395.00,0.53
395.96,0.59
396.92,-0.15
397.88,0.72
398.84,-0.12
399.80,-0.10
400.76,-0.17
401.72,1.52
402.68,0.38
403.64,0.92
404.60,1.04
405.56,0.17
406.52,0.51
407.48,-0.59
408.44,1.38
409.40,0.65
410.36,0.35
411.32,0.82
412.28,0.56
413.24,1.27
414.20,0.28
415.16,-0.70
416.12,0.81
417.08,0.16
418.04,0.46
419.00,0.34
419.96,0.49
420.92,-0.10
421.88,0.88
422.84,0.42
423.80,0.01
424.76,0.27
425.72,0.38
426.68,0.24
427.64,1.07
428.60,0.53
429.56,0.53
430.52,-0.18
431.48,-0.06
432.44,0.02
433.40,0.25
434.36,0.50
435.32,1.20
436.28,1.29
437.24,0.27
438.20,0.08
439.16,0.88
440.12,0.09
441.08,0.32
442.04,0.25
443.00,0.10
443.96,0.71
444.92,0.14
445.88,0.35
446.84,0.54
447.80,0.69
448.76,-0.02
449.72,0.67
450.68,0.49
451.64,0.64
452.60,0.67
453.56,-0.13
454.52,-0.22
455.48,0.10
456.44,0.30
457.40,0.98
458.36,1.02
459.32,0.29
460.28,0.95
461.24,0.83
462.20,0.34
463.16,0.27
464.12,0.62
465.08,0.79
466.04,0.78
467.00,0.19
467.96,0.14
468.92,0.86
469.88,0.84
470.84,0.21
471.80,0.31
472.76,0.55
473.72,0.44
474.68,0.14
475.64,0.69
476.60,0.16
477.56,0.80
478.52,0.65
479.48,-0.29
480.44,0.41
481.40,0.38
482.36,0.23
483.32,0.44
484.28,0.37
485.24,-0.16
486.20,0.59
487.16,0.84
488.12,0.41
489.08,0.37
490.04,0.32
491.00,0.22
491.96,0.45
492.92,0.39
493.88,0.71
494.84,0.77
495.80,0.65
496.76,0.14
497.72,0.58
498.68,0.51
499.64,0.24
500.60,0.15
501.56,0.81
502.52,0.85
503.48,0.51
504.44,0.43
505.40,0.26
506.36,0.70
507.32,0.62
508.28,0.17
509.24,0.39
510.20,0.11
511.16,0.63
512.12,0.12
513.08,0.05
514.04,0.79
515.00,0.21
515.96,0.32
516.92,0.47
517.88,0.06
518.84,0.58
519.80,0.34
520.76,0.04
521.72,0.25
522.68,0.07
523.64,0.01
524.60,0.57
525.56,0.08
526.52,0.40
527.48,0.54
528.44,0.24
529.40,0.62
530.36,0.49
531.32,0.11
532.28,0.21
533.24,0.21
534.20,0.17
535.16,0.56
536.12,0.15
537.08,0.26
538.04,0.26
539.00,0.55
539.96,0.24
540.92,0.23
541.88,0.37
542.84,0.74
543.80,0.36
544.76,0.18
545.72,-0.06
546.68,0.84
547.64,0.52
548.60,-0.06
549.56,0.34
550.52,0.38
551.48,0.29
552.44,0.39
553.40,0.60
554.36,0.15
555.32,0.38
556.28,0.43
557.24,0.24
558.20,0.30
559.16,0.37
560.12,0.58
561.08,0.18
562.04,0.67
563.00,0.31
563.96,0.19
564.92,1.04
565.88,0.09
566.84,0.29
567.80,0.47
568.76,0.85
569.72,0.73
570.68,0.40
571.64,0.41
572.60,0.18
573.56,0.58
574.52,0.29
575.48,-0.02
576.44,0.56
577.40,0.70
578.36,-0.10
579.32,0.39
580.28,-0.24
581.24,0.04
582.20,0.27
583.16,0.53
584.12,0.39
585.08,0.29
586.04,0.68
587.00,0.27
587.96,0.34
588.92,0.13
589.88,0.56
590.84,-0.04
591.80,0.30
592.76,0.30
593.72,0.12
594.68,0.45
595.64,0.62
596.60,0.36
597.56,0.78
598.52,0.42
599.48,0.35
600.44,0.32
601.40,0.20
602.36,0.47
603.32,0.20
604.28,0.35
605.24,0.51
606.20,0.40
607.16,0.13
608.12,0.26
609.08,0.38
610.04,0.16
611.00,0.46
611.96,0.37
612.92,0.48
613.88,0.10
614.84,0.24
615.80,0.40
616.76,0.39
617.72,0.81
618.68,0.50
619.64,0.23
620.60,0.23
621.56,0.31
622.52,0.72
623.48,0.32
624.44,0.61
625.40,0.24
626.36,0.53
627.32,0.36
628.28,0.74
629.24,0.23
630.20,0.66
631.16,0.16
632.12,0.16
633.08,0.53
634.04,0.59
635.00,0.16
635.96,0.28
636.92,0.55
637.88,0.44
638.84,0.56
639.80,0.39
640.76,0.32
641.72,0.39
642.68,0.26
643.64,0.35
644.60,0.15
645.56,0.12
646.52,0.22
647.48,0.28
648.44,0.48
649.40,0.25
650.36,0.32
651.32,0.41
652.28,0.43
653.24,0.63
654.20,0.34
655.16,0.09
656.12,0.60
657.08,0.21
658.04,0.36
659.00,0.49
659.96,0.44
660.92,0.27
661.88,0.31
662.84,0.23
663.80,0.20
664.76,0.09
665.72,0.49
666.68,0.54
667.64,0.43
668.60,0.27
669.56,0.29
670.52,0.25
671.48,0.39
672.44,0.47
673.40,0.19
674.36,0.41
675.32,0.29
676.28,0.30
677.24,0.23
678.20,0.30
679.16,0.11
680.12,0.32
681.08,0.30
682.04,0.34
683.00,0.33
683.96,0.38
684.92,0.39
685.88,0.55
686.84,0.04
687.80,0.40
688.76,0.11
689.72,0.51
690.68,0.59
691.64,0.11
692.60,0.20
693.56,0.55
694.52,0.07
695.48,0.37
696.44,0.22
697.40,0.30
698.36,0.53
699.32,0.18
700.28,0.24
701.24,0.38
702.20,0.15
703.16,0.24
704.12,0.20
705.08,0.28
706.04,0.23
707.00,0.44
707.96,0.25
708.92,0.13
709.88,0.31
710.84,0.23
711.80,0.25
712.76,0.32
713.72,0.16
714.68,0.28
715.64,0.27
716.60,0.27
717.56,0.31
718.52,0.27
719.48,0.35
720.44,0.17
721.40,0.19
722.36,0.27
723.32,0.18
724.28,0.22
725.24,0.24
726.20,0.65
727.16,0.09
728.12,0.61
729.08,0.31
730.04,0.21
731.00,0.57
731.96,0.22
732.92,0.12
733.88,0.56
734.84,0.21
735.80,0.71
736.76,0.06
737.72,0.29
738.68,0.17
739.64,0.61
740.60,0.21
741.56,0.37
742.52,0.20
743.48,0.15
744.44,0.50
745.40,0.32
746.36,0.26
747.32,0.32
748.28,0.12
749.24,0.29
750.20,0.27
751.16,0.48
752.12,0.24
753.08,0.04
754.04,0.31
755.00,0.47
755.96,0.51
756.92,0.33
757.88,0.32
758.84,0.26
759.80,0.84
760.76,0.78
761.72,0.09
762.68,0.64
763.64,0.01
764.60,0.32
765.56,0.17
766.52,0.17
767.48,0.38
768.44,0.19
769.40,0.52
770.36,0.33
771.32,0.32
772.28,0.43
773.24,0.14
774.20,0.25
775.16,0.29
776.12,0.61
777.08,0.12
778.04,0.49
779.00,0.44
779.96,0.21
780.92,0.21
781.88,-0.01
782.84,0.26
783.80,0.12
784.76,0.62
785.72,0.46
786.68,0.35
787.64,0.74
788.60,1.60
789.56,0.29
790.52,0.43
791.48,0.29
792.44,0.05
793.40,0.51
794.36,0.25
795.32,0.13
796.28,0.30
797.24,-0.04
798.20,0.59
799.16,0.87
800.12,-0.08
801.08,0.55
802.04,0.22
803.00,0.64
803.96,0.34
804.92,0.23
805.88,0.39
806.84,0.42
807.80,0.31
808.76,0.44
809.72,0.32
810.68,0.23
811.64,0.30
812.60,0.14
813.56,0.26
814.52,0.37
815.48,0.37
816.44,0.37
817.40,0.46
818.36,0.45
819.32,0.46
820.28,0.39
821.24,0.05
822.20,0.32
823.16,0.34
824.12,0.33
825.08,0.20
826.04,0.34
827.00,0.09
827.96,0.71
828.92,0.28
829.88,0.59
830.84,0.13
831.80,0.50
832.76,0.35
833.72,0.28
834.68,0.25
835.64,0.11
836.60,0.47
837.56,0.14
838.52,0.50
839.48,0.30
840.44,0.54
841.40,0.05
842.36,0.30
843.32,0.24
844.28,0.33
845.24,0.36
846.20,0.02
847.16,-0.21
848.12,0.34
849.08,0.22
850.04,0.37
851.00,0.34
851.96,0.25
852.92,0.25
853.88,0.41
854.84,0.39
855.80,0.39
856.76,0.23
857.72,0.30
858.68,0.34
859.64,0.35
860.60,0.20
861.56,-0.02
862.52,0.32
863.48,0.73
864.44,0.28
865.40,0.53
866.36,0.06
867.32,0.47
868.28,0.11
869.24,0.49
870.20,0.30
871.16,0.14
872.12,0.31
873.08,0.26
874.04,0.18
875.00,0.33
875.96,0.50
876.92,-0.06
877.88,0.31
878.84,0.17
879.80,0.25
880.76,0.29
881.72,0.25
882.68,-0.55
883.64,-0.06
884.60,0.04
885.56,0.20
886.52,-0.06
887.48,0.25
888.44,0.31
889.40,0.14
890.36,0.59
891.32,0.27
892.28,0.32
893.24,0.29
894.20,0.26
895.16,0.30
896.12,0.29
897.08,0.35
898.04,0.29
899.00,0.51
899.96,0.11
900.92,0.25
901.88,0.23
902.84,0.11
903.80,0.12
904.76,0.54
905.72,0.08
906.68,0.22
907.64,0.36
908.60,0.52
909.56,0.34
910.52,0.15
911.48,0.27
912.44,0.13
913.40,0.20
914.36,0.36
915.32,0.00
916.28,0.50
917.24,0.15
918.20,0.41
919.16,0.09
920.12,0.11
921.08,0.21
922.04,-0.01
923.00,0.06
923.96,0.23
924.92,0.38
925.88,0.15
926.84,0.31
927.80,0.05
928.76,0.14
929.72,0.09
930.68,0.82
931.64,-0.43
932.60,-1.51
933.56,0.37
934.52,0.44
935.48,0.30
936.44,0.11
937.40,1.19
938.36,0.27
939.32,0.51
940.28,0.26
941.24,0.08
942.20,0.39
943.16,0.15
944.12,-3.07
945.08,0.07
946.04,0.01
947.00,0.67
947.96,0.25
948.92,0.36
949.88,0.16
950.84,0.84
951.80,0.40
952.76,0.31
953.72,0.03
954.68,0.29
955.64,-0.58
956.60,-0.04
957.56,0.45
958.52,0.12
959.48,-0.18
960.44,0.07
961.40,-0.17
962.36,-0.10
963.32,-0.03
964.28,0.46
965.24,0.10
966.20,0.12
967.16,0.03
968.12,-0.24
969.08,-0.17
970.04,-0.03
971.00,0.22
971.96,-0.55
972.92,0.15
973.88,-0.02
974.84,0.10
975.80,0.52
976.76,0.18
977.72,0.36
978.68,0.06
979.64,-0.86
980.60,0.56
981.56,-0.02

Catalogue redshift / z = 1.11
